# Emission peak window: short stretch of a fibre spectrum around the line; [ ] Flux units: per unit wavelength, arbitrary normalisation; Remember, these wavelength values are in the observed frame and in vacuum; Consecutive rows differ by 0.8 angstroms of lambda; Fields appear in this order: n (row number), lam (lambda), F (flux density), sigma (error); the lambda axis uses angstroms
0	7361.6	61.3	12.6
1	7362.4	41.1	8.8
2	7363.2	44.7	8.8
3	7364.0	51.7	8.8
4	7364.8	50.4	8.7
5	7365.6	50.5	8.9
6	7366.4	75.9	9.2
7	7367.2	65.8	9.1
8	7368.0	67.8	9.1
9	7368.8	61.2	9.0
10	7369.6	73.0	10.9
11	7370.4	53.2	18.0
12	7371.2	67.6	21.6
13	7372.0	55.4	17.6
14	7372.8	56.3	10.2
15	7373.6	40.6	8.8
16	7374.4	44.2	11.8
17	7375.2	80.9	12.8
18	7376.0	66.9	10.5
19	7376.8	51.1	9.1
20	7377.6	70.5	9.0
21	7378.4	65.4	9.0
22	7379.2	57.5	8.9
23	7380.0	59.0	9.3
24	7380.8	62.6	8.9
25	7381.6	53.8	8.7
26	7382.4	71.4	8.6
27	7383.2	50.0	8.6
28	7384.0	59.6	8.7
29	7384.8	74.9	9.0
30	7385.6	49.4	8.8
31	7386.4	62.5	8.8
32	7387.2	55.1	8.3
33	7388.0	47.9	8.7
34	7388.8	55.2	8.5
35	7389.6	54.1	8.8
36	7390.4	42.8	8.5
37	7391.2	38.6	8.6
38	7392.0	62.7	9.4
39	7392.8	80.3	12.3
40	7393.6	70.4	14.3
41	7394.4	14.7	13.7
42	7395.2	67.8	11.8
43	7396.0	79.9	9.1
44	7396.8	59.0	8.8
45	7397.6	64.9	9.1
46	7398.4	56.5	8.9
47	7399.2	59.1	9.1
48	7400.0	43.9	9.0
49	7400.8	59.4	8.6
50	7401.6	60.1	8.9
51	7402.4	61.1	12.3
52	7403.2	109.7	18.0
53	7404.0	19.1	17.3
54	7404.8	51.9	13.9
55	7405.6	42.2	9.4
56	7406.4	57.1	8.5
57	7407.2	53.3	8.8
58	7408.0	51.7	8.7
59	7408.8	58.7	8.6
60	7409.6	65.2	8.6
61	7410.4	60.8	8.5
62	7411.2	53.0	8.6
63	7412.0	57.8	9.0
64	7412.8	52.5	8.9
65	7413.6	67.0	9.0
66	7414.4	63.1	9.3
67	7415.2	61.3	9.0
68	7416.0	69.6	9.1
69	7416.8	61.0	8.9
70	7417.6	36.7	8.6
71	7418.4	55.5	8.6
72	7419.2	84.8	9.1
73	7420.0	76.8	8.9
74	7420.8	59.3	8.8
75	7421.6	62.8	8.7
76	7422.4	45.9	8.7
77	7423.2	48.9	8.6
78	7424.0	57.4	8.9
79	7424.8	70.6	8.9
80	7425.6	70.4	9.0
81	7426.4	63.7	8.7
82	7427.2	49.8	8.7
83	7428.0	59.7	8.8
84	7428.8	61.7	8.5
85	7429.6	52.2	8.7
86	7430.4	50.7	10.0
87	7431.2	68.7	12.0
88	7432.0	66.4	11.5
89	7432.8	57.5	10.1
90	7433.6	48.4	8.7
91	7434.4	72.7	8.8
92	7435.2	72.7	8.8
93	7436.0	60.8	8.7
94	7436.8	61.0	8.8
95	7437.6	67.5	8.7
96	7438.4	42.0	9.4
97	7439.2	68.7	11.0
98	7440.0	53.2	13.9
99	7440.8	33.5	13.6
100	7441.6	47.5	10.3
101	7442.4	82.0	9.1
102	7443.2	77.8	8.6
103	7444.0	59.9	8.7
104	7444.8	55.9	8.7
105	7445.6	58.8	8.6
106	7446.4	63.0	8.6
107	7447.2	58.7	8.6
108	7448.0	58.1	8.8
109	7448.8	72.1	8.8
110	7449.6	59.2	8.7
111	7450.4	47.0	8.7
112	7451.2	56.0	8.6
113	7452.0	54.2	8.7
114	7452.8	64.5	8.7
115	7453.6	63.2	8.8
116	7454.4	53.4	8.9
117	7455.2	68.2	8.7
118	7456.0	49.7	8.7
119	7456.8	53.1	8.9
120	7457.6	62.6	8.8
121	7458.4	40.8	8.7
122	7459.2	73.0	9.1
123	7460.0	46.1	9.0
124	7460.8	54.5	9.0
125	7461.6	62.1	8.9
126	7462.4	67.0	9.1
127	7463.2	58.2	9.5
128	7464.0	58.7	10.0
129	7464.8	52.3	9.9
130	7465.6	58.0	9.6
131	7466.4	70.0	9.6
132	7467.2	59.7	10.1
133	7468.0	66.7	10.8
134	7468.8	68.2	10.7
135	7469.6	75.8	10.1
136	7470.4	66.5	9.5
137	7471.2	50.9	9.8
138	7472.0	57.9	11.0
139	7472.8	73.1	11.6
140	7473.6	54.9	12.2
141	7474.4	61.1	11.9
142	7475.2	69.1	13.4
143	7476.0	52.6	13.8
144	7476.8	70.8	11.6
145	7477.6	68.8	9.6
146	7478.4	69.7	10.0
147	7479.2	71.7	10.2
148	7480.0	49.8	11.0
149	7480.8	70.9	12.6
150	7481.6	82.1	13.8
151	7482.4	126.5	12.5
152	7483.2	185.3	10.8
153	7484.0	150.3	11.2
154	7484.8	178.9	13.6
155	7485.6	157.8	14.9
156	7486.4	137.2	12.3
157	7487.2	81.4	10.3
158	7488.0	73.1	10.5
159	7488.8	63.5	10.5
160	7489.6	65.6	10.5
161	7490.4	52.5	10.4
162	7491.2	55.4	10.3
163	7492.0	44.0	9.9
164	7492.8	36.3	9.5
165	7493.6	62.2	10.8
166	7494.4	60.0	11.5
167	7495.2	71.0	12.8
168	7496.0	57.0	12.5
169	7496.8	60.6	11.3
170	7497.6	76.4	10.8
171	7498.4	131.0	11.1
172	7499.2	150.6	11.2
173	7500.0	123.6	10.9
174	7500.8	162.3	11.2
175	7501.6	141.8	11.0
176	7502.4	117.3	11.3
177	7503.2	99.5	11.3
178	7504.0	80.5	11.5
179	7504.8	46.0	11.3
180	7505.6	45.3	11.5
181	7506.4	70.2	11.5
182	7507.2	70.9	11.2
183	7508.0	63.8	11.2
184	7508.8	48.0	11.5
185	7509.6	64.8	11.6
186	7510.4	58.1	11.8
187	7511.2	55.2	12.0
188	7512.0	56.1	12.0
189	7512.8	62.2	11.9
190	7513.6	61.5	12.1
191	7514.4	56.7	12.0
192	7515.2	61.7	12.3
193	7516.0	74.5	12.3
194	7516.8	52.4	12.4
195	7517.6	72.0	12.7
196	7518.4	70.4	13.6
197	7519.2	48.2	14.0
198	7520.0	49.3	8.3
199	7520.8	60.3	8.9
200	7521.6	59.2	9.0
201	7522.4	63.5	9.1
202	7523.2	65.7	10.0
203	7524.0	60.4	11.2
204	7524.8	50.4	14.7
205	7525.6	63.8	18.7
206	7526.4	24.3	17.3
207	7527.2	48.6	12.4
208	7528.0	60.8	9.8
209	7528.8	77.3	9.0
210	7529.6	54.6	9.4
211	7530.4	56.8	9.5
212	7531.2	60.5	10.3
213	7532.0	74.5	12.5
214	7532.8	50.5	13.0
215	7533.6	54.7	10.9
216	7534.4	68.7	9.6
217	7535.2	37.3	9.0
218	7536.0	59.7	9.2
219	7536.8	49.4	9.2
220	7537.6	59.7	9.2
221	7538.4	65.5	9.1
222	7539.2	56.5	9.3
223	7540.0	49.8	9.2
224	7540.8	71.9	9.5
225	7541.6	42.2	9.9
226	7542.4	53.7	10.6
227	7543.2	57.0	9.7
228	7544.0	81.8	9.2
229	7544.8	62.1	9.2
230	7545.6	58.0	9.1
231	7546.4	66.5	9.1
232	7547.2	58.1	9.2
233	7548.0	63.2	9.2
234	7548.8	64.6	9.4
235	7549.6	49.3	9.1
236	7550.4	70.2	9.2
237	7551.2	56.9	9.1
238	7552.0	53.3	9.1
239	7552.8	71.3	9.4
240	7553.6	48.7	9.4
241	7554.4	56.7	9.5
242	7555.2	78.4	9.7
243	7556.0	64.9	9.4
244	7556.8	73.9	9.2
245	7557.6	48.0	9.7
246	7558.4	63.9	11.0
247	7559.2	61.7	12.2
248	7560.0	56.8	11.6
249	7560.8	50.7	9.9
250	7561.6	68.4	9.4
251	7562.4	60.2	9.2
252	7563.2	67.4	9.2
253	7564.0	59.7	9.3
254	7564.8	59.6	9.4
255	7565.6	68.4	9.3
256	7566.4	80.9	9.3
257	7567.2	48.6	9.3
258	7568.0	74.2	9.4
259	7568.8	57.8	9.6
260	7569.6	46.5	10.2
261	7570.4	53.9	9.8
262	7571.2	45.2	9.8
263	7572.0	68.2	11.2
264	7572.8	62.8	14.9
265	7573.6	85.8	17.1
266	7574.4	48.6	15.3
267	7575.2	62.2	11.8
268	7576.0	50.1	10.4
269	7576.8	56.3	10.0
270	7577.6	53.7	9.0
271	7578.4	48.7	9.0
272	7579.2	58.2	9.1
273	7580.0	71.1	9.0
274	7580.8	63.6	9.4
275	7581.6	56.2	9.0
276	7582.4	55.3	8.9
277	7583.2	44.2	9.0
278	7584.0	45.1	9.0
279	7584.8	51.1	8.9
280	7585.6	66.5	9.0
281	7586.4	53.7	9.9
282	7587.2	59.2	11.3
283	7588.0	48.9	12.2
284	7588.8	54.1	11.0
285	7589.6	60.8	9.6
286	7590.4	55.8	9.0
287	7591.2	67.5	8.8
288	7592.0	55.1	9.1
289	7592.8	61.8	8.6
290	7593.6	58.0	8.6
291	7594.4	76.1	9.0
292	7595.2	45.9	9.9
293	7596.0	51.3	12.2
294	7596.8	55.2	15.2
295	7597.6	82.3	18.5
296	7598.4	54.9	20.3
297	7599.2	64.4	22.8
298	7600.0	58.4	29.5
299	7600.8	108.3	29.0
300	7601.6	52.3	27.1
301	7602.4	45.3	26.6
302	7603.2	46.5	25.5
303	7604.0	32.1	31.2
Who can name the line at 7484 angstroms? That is [S II] 6716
